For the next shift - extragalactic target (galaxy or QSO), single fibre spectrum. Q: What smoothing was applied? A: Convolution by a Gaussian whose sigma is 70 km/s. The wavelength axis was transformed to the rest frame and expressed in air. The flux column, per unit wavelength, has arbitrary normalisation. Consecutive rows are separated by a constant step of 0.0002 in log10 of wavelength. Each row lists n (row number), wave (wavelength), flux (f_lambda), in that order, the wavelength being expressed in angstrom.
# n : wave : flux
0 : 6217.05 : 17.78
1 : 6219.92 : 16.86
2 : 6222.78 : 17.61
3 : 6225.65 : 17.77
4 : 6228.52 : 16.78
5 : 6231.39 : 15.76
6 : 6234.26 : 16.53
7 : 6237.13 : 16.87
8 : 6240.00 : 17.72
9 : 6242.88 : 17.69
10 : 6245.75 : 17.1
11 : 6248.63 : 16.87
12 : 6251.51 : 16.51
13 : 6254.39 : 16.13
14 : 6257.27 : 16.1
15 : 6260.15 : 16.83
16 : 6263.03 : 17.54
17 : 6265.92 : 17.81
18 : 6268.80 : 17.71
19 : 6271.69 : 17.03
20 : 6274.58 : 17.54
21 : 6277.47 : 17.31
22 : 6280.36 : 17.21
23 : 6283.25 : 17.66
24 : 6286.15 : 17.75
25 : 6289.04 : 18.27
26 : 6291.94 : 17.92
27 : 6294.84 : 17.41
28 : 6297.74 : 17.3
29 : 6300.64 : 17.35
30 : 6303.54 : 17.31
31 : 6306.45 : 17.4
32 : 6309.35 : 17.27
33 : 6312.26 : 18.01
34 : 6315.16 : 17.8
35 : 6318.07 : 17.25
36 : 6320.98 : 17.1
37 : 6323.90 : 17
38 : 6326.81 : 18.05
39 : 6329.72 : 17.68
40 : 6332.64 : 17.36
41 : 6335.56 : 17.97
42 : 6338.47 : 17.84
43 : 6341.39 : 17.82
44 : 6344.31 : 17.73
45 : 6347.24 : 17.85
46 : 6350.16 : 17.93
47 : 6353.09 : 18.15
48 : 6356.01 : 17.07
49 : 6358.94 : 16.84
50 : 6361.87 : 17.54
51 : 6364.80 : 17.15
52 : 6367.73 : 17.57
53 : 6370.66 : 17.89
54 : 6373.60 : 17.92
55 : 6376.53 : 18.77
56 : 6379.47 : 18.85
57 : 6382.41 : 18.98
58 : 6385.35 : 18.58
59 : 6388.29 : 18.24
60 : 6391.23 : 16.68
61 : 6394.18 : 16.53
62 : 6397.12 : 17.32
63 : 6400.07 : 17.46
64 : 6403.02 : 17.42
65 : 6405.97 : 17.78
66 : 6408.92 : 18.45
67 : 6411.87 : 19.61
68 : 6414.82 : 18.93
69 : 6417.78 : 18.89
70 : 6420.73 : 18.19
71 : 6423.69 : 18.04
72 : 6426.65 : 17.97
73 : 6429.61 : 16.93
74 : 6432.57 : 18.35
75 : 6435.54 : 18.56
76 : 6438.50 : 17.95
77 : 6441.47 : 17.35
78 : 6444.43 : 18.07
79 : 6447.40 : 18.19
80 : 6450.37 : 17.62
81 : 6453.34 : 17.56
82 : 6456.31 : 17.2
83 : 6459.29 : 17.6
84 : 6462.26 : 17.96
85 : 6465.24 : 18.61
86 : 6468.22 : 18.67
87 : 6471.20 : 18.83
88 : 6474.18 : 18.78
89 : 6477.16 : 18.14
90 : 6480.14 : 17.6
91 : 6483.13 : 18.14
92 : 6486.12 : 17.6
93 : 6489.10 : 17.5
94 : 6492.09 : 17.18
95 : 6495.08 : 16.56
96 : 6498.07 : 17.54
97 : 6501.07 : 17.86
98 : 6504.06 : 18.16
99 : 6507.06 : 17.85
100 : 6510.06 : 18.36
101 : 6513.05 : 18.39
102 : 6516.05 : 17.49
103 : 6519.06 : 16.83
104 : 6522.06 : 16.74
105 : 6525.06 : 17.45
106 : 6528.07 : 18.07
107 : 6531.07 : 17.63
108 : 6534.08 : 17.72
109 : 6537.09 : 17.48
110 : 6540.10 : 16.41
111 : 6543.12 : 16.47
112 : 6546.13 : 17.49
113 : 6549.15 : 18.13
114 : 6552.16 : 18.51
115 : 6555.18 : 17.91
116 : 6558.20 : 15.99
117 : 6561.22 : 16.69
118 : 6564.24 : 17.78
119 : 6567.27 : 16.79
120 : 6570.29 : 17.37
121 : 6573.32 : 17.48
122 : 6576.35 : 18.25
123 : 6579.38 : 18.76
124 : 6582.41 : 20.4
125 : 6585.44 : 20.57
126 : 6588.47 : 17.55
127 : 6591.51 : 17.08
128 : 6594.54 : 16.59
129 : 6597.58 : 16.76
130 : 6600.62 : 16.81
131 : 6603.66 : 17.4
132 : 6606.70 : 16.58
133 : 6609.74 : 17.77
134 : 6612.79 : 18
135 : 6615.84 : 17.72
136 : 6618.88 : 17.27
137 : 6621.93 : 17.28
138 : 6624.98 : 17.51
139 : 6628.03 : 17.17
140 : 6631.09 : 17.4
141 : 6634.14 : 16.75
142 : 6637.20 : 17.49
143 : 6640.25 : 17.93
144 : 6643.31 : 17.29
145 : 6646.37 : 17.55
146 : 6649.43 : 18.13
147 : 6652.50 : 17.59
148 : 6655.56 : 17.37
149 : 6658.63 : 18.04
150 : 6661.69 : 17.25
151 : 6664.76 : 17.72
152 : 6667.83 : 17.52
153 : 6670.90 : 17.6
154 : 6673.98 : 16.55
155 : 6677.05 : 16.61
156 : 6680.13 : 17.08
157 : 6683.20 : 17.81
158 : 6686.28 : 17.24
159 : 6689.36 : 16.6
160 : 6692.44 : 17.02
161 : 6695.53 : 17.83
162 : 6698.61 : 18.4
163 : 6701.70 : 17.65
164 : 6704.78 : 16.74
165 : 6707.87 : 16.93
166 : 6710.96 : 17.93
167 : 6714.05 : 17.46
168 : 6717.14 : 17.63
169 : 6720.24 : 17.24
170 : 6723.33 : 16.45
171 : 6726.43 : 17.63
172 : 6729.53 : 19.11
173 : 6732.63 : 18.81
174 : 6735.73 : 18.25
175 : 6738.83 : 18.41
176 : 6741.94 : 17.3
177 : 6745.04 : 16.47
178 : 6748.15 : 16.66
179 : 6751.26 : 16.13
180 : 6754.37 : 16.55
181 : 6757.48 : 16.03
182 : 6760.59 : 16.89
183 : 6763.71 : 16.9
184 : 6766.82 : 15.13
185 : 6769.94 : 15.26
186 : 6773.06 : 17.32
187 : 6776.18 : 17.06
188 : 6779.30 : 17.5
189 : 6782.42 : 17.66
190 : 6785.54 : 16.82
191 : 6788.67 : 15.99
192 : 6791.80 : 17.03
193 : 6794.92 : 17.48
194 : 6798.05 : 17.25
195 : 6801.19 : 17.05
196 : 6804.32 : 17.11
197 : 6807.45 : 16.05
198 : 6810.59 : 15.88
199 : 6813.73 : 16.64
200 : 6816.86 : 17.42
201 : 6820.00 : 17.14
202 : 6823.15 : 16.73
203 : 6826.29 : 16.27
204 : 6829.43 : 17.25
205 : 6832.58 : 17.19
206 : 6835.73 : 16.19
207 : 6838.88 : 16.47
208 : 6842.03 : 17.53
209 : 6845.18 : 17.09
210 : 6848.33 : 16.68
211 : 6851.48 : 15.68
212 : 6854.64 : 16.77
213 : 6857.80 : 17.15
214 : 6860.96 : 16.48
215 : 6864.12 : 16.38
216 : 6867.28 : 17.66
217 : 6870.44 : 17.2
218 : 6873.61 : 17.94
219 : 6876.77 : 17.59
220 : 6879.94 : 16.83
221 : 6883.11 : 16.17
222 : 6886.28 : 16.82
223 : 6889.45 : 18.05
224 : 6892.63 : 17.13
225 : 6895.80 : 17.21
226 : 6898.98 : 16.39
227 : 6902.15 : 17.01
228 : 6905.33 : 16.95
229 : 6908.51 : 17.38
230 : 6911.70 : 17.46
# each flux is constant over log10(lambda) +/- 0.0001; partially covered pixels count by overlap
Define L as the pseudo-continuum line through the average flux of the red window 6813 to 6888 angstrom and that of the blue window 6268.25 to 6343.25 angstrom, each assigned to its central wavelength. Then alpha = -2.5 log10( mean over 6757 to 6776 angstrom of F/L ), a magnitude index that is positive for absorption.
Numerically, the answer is 0.04 mag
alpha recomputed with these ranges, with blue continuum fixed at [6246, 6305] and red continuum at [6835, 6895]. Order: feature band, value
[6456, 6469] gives -0.05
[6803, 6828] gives 0.02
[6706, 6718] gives -0.03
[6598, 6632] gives -0.02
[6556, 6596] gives -0.04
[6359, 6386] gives -0.05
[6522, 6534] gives -0.03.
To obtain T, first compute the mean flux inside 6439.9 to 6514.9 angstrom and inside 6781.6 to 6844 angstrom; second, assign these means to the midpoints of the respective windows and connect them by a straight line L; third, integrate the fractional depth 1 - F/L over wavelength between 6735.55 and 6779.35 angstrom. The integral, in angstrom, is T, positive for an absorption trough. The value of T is 0.8 angstrom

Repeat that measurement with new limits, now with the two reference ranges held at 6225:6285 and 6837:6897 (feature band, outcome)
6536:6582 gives -1.3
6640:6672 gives -1.1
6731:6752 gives -0.6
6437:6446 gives -0.4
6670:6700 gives -0.4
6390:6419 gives -1.5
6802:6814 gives 0.4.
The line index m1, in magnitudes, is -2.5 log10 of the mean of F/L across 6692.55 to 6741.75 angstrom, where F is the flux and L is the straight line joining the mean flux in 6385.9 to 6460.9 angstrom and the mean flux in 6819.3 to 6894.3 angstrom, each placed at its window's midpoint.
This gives -0.03 mag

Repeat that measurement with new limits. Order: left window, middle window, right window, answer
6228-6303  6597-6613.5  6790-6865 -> -0.02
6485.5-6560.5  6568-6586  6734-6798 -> -0.08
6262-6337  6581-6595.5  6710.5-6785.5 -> -0.07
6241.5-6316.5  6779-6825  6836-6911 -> 0.01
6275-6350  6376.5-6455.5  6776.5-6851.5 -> -0.04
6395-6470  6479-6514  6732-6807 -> 0.01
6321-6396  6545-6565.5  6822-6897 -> 0.00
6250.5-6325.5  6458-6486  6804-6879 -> -0.06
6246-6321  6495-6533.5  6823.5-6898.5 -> -0.03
